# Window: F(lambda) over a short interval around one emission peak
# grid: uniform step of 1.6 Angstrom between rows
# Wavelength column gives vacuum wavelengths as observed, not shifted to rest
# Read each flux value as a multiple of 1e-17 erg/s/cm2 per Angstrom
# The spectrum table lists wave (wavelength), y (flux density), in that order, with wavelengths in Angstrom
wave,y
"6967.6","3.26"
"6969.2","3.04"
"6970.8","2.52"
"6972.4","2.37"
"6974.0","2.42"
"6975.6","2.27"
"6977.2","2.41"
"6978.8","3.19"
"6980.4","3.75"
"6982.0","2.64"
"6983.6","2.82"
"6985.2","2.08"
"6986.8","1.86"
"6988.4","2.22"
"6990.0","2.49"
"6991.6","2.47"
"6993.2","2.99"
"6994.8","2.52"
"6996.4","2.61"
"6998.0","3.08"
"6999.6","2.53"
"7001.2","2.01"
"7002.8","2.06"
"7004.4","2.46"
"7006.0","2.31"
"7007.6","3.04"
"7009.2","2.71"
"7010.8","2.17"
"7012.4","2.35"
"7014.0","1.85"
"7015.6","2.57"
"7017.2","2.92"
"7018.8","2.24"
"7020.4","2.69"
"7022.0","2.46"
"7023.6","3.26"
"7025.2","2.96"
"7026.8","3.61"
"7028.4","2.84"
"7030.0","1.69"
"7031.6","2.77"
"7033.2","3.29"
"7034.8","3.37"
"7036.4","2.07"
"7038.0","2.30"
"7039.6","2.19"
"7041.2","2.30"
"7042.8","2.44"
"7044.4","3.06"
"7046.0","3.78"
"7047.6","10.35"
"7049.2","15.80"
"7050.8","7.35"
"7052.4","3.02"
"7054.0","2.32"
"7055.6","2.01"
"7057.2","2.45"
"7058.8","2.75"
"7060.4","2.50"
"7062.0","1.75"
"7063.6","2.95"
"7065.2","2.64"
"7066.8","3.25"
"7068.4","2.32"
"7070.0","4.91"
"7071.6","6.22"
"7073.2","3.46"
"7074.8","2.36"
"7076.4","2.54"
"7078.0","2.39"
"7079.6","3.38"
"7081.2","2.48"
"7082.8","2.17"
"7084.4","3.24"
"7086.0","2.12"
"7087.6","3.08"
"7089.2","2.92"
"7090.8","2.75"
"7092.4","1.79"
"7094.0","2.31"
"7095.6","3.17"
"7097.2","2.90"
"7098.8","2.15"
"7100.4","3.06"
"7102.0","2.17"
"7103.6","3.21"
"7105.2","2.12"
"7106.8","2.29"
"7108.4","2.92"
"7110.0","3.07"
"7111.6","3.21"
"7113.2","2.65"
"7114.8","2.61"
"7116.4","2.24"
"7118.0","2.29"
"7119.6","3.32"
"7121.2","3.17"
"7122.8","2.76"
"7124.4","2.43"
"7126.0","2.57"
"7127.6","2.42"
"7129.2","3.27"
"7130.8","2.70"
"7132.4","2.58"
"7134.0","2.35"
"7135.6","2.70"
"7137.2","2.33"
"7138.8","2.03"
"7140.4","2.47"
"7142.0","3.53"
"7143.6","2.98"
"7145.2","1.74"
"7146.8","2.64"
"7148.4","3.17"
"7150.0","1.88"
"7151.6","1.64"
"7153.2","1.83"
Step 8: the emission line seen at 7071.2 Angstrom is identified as [N II]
